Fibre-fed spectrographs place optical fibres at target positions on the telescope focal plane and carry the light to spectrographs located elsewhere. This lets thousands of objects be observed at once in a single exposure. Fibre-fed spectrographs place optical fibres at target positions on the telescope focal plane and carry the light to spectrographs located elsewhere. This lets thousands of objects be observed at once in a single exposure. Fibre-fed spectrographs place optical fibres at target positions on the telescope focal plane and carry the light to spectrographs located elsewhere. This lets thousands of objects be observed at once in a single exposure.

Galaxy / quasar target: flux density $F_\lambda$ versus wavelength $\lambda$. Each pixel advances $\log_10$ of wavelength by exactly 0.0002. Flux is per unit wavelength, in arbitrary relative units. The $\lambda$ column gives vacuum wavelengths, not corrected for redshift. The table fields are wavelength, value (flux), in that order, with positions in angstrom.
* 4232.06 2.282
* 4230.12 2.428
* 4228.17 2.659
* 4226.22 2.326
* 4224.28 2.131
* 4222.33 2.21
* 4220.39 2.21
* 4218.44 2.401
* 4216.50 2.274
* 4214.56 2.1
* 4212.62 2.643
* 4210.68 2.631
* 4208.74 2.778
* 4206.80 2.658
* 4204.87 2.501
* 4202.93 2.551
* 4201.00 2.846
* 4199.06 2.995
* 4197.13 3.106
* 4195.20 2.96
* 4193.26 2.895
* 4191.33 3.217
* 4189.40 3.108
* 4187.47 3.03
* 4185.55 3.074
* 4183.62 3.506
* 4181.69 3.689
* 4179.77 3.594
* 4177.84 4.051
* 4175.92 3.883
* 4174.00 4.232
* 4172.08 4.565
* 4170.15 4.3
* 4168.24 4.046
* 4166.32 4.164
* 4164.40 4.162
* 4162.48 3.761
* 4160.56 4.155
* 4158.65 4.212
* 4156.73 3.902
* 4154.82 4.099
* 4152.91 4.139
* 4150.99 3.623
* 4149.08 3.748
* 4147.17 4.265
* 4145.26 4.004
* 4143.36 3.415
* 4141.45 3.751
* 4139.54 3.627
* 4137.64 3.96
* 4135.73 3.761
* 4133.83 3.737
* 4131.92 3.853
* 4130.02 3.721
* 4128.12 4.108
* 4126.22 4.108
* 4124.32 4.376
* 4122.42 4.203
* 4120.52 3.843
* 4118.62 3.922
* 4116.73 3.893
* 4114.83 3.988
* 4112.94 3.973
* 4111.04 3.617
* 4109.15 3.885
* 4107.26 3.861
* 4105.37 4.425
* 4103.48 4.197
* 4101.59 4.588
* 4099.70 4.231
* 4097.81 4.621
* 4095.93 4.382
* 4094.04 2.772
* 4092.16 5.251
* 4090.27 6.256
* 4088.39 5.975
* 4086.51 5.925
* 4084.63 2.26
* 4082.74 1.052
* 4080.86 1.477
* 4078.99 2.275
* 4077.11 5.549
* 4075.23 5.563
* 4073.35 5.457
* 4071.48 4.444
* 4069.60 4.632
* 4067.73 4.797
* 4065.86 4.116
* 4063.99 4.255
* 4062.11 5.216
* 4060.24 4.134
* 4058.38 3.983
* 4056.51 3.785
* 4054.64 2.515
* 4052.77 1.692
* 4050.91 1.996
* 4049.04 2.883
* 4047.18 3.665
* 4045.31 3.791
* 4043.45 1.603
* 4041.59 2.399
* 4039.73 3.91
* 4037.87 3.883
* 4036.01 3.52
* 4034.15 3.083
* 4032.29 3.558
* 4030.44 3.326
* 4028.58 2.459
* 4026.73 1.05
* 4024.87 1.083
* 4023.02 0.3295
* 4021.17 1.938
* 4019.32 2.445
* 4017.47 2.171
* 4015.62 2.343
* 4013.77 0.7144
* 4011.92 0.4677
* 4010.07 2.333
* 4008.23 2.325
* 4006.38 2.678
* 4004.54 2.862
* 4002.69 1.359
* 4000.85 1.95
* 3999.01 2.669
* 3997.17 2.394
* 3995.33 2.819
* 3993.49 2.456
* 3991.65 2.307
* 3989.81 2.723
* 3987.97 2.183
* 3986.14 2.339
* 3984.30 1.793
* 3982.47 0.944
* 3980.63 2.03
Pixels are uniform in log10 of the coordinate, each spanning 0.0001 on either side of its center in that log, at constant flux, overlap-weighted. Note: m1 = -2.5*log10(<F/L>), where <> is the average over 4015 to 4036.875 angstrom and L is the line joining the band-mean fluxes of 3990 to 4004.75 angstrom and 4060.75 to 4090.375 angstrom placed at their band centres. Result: 0.33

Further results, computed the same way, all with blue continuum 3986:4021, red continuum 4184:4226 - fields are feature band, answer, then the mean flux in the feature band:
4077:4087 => -0.162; 2.76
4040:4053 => -0.178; 2.69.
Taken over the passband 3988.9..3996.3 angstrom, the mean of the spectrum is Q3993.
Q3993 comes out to 2.57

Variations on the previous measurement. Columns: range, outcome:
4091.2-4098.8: 4.26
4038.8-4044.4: 2.64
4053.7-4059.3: 3.42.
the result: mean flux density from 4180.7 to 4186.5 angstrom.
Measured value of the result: 3.42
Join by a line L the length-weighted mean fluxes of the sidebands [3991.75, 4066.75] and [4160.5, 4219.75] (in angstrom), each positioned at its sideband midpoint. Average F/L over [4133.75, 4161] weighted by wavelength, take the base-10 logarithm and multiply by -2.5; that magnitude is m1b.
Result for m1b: -0.25 mag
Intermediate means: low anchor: 2.65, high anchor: 3.26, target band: 3.89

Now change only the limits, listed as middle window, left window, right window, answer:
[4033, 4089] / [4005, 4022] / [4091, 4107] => -0.12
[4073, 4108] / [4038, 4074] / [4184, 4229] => -0.22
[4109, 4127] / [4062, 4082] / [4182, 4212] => -0.06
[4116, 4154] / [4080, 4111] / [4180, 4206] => -0.07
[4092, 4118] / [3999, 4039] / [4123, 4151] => -0.19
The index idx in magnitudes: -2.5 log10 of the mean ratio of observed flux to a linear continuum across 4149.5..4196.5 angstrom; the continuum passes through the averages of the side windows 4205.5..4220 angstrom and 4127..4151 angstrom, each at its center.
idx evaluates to -0.17 mag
